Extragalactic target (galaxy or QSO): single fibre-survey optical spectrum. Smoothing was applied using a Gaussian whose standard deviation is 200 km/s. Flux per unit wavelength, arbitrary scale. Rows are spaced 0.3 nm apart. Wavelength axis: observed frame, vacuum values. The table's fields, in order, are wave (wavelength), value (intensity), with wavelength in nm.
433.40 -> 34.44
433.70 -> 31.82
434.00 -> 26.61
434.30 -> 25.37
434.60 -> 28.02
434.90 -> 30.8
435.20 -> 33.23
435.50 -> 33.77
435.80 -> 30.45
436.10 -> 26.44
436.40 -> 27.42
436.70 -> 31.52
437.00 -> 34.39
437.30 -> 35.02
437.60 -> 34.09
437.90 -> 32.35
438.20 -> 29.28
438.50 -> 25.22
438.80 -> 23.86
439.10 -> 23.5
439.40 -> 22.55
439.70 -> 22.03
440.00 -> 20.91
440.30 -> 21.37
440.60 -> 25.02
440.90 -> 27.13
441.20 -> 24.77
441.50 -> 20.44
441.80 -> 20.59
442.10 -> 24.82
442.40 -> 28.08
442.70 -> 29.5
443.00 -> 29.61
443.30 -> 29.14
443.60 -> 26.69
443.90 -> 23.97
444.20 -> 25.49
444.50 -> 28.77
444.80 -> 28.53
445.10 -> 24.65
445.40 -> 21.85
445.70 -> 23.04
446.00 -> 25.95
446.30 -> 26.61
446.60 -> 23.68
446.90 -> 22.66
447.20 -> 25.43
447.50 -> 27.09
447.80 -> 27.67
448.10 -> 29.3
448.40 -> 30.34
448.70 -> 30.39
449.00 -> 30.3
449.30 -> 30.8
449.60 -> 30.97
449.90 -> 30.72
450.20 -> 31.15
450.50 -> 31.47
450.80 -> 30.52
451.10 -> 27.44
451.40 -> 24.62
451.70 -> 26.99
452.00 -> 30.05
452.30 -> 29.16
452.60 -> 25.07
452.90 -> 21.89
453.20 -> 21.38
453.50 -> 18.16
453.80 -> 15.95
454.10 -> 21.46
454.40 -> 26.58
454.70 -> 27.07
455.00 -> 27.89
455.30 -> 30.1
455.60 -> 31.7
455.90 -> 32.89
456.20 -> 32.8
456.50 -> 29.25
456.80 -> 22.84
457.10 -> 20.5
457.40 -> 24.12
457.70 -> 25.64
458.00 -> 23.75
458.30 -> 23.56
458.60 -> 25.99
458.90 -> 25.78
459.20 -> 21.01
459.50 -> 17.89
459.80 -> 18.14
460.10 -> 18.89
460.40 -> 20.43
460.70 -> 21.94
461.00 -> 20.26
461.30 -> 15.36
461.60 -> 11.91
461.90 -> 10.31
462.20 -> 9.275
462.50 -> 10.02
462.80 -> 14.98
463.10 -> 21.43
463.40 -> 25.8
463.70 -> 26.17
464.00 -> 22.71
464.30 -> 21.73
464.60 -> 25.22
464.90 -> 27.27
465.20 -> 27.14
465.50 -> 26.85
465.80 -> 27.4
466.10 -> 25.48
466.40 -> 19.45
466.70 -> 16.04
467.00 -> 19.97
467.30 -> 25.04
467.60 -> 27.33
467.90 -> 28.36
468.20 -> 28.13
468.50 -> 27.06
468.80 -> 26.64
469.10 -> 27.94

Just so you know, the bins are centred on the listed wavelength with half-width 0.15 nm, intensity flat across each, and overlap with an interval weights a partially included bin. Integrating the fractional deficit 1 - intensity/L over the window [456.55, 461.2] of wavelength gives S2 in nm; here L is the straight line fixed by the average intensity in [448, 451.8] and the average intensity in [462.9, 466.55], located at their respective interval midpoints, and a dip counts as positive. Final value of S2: 0.78 nm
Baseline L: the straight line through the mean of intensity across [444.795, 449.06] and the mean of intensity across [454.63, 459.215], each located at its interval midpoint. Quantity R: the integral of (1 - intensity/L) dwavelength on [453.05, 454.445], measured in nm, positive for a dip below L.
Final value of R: 0.33 nm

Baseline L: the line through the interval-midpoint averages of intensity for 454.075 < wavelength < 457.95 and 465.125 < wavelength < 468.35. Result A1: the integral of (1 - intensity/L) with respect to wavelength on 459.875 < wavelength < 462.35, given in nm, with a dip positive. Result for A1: 0.94 nm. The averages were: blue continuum 27.2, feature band 16.1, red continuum 24.6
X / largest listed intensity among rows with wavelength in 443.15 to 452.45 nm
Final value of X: 31.47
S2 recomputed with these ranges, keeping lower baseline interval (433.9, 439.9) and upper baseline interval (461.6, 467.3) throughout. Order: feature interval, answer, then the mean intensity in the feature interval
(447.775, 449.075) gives -0.220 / 29.7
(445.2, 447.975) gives 0.110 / 24.9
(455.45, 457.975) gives -0.460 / 27.3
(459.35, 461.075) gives 0.193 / 19.6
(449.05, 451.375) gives -0.484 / 30.1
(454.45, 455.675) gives -0.276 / 28.8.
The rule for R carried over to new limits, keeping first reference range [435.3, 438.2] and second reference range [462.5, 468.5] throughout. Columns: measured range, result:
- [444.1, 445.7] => 0.21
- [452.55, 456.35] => 0.16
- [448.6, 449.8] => -0.10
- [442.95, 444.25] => 0.12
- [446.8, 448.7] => 0.08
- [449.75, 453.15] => -0.04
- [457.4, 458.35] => 0.05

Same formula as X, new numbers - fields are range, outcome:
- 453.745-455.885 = 31.7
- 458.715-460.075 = 25.78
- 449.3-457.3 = 32.89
